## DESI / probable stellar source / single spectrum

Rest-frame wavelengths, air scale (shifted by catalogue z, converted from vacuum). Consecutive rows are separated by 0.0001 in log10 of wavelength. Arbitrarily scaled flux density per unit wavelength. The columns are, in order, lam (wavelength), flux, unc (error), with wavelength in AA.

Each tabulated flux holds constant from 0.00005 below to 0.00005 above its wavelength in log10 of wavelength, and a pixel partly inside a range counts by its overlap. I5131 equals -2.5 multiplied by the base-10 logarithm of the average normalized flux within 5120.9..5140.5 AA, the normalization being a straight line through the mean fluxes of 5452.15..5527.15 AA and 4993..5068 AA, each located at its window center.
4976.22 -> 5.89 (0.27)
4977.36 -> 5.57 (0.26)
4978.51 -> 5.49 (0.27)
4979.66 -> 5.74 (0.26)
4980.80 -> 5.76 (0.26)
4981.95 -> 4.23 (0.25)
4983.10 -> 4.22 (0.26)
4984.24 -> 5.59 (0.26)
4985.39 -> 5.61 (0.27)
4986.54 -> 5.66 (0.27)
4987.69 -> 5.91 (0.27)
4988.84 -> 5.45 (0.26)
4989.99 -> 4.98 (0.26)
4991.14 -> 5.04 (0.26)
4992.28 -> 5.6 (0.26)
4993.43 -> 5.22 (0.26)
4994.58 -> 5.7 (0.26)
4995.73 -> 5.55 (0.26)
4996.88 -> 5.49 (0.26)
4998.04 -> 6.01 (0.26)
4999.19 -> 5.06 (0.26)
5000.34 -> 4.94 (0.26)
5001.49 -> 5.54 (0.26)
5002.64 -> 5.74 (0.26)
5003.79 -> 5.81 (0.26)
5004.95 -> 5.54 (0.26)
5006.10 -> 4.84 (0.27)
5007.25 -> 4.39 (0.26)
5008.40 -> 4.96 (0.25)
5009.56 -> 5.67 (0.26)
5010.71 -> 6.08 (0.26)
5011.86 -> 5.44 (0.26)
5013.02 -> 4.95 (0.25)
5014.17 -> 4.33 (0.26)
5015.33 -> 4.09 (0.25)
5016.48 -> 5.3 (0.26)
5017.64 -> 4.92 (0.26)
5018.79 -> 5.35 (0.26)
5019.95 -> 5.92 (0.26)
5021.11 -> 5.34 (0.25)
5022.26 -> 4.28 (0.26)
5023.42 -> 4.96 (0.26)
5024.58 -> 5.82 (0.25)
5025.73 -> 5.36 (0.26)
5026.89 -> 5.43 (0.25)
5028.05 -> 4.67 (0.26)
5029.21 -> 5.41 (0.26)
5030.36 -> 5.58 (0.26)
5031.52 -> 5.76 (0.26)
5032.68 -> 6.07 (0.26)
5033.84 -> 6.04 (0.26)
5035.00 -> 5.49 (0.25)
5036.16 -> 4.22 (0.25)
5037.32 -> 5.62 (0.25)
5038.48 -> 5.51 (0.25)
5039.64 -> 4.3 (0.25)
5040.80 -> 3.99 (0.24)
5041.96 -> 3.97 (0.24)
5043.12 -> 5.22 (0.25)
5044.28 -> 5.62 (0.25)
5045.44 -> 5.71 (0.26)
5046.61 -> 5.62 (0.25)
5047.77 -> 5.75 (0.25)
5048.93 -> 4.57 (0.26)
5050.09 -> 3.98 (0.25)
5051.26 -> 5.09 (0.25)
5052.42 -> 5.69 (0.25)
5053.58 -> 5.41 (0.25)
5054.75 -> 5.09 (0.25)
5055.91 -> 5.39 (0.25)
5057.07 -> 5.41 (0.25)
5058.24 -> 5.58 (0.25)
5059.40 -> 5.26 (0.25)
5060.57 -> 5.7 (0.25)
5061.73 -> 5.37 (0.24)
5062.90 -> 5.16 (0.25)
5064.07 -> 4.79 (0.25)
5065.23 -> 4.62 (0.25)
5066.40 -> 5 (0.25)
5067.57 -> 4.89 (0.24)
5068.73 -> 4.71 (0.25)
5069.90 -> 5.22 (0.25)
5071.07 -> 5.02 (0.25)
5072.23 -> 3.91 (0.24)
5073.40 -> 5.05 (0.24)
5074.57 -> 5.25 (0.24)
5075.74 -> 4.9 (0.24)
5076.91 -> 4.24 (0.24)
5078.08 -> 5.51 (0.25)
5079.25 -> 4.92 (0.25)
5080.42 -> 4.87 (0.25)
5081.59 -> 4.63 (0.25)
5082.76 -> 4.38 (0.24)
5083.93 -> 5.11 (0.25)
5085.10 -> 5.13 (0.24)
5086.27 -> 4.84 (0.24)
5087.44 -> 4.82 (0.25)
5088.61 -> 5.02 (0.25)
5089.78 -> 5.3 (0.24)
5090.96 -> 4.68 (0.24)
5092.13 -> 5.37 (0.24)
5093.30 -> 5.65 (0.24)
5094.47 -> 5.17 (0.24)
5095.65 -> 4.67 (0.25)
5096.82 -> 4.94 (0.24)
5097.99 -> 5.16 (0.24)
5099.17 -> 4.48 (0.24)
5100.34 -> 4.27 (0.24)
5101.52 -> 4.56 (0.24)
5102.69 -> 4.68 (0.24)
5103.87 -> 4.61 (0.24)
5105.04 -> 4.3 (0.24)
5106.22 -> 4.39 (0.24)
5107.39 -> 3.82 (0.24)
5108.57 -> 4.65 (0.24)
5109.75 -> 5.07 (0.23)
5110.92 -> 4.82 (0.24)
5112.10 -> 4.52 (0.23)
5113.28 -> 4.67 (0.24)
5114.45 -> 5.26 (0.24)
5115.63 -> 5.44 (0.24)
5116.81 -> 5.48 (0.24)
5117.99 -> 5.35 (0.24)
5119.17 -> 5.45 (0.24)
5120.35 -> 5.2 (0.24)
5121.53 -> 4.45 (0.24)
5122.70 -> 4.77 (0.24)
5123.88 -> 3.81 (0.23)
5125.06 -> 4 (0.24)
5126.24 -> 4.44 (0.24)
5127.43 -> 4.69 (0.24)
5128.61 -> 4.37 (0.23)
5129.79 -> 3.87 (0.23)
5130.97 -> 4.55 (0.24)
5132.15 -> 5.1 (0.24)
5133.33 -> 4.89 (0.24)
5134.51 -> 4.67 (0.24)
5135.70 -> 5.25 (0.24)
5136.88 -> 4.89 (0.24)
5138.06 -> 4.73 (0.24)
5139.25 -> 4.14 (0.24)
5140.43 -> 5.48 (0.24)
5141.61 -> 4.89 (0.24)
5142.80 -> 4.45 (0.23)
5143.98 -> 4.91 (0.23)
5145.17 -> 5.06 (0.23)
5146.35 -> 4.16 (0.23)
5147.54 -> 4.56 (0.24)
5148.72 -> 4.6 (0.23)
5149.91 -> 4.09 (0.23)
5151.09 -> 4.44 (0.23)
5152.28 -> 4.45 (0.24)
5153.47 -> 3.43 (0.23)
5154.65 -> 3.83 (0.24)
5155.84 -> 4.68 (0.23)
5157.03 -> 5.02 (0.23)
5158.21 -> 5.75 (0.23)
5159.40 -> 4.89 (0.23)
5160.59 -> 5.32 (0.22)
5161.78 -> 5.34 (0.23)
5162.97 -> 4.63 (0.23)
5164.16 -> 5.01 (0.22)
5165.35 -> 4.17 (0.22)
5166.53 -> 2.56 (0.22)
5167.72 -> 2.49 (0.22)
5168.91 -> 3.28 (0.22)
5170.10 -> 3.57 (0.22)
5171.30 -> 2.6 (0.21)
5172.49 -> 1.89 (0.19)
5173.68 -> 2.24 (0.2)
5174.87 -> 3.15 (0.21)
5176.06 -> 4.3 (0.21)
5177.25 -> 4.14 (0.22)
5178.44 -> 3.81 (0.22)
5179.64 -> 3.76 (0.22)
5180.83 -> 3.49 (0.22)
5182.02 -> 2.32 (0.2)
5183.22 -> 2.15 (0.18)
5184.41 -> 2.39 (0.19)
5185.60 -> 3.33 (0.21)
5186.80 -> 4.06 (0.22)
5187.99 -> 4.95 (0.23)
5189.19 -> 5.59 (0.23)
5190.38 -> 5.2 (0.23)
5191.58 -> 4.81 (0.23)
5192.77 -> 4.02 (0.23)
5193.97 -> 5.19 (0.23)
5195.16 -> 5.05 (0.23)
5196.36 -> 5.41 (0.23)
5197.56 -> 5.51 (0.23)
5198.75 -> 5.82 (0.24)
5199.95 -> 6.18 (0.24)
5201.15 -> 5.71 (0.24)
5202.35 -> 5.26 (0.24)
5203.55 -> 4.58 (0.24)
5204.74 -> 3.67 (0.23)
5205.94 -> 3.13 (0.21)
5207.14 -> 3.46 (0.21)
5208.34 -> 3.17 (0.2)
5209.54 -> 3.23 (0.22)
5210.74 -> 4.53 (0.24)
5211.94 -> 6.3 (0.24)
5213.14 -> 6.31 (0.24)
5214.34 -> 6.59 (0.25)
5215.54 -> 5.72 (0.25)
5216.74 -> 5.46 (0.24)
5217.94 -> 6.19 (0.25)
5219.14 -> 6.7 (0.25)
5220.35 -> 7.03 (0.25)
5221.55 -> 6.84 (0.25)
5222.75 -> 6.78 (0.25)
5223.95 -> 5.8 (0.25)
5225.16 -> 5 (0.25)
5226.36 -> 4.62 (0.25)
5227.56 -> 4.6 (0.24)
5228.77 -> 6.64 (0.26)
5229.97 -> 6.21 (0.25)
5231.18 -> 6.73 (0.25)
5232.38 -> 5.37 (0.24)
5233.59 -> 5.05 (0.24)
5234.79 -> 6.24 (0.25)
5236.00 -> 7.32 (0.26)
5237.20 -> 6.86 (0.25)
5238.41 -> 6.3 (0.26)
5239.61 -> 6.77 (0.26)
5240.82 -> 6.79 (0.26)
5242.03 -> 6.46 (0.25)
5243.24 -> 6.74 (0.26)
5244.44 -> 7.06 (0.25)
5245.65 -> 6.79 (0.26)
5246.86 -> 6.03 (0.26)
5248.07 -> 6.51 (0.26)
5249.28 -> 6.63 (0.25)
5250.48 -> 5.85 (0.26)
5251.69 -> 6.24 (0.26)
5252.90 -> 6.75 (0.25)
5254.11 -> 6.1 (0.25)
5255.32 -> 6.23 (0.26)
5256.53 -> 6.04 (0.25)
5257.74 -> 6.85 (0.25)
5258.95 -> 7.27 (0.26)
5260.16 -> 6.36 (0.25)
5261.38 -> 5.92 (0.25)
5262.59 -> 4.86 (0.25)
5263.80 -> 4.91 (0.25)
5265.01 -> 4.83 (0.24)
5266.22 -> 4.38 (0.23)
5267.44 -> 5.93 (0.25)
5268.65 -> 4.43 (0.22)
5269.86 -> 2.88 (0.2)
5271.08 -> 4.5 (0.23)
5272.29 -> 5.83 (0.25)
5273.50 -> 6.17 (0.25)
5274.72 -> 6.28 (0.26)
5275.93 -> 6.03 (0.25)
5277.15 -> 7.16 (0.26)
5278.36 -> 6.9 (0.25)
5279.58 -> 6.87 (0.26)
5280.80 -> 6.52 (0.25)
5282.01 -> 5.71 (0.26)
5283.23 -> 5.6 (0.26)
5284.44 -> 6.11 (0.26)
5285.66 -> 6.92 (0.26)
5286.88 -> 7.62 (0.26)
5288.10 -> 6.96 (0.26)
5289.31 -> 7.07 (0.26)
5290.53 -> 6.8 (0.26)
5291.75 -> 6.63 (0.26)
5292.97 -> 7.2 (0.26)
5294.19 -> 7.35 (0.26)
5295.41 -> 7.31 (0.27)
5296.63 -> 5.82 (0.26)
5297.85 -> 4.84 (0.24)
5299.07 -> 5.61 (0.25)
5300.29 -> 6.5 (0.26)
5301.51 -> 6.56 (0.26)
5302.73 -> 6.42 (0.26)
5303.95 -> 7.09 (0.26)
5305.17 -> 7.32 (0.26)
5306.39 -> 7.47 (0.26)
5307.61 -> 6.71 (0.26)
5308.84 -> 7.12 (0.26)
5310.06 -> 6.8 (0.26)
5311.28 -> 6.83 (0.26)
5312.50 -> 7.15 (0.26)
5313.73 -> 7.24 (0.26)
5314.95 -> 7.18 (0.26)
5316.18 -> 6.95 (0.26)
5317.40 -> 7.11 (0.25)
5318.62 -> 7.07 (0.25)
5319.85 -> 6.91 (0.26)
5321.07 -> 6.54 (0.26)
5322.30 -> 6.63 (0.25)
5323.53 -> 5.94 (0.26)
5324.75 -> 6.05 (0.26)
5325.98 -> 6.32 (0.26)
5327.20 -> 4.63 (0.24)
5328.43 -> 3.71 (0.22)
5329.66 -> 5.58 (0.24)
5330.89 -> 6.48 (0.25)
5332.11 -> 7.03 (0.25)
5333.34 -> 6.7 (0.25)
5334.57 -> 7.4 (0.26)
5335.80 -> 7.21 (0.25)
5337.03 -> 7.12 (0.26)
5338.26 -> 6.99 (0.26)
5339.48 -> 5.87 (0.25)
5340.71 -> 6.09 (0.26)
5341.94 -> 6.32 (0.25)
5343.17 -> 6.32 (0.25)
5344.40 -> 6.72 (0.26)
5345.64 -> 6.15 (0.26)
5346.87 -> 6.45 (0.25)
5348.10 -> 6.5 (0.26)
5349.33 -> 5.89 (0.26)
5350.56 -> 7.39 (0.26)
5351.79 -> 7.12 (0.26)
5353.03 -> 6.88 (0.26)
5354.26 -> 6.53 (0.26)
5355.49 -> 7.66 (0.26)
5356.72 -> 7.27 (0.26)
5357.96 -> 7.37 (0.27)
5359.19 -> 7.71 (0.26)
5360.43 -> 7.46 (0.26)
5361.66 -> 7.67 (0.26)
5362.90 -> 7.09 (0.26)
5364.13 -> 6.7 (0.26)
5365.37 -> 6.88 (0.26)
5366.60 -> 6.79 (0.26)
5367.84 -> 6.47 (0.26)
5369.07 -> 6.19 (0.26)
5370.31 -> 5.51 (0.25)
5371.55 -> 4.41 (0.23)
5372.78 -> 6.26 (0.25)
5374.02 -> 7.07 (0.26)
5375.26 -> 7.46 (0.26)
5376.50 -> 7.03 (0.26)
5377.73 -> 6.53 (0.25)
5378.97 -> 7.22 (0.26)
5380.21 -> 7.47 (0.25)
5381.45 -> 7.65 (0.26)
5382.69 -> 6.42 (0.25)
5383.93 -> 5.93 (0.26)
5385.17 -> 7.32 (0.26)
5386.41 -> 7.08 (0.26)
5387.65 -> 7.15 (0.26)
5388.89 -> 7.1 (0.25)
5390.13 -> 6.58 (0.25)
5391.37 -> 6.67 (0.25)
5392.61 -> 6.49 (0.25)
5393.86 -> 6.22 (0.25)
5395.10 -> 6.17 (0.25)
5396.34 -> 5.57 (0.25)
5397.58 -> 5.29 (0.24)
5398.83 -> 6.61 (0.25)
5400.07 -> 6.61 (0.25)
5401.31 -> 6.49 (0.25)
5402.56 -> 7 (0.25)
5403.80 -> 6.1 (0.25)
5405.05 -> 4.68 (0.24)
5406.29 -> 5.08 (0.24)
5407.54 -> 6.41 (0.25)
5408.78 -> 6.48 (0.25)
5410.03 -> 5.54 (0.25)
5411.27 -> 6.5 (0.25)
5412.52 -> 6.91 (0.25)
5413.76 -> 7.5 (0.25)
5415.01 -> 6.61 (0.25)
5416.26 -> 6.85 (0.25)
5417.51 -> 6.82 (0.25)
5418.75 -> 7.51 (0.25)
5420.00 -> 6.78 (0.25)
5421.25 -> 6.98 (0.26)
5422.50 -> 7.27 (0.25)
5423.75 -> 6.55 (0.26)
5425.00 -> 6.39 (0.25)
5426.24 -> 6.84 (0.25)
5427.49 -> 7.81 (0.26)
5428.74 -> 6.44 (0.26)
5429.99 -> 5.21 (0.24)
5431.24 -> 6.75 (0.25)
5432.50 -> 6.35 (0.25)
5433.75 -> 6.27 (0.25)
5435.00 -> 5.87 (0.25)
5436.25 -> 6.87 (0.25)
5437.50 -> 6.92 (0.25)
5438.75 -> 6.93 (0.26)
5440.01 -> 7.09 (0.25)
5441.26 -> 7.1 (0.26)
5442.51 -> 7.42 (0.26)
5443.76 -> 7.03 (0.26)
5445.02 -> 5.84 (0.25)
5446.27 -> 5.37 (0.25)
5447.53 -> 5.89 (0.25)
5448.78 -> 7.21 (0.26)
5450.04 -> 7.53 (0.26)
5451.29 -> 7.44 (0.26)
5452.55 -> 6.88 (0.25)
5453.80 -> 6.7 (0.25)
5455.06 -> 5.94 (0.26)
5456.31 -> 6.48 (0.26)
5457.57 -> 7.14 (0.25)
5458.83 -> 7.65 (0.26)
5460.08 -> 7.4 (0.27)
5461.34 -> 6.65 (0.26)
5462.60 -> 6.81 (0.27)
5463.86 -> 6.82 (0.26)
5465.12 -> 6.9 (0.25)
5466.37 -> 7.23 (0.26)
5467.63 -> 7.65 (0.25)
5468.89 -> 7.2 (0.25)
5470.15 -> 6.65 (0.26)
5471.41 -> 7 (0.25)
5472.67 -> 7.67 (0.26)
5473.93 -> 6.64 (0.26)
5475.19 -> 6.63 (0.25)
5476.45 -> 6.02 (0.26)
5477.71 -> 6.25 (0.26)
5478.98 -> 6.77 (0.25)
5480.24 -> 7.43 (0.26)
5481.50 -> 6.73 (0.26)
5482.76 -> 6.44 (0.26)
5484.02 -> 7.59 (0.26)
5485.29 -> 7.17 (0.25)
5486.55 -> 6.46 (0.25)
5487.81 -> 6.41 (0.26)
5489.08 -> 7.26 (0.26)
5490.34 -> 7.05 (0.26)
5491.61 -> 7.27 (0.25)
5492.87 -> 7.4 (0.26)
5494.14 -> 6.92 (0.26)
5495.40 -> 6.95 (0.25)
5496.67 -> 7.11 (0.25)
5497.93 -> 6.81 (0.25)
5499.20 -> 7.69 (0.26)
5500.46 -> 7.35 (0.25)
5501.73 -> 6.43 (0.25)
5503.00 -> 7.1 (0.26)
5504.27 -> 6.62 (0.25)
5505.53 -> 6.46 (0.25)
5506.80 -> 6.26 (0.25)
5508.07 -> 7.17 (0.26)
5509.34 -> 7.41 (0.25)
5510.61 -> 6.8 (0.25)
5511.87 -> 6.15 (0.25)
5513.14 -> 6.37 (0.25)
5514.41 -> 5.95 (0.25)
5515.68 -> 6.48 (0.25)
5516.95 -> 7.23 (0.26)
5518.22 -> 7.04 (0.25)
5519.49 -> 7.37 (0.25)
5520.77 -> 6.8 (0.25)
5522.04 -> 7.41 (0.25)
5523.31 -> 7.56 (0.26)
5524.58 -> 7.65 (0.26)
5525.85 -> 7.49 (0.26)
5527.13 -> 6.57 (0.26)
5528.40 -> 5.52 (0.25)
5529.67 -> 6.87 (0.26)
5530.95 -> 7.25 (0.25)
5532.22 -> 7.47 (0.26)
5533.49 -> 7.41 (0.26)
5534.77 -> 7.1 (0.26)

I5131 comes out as 0.22 mag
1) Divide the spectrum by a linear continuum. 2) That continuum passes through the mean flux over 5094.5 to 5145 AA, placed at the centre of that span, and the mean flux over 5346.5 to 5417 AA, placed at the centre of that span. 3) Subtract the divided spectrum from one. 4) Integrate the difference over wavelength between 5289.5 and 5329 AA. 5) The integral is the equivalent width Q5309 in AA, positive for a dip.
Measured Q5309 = -3.0 AA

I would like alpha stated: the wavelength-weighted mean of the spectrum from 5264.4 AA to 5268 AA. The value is 5.03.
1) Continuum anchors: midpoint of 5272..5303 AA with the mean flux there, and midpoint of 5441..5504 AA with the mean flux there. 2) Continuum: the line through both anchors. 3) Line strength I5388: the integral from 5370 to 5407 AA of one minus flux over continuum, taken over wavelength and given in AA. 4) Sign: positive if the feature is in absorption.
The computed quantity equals 1.5 AA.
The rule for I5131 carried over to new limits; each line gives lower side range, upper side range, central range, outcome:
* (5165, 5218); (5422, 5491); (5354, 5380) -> -0.155 mag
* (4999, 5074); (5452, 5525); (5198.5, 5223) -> 0.098 mag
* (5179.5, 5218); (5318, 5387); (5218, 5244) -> -0.232 mag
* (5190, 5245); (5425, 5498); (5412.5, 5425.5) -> -0.050 mag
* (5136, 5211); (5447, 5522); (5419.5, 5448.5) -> -0.024 mag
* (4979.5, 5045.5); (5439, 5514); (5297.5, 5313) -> -0.067 mag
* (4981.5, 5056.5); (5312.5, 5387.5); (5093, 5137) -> 0.191 mag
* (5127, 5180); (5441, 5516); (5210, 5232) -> -0.237 mag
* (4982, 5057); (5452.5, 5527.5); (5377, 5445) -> 0.005 mag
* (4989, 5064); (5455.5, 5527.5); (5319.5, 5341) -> 0.012 mag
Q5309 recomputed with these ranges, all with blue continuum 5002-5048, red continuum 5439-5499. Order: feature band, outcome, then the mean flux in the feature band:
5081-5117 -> 4.4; 4.83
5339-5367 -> -1.6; 6.82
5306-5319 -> -1.5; 7.05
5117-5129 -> 1.9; 4.68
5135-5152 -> 3.0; 4.68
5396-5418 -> 1.3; 6.29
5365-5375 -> 0.5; 6.23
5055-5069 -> 0.5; 5.17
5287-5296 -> -1.2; 7.08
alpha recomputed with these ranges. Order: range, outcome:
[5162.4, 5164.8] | 4.81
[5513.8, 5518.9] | 6.69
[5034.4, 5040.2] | 5.03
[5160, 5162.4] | 5.32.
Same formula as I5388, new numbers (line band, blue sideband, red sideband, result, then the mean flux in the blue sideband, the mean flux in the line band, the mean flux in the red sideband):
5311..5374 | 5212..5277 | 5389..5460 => -2.7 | 6.02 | 6.6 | 6.58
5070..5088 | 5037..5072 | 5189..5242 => 1.1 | 5.09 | 4.85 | 5.55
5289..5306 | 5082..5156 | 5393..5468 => -2.4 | 4.71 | 6.61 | 6.62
